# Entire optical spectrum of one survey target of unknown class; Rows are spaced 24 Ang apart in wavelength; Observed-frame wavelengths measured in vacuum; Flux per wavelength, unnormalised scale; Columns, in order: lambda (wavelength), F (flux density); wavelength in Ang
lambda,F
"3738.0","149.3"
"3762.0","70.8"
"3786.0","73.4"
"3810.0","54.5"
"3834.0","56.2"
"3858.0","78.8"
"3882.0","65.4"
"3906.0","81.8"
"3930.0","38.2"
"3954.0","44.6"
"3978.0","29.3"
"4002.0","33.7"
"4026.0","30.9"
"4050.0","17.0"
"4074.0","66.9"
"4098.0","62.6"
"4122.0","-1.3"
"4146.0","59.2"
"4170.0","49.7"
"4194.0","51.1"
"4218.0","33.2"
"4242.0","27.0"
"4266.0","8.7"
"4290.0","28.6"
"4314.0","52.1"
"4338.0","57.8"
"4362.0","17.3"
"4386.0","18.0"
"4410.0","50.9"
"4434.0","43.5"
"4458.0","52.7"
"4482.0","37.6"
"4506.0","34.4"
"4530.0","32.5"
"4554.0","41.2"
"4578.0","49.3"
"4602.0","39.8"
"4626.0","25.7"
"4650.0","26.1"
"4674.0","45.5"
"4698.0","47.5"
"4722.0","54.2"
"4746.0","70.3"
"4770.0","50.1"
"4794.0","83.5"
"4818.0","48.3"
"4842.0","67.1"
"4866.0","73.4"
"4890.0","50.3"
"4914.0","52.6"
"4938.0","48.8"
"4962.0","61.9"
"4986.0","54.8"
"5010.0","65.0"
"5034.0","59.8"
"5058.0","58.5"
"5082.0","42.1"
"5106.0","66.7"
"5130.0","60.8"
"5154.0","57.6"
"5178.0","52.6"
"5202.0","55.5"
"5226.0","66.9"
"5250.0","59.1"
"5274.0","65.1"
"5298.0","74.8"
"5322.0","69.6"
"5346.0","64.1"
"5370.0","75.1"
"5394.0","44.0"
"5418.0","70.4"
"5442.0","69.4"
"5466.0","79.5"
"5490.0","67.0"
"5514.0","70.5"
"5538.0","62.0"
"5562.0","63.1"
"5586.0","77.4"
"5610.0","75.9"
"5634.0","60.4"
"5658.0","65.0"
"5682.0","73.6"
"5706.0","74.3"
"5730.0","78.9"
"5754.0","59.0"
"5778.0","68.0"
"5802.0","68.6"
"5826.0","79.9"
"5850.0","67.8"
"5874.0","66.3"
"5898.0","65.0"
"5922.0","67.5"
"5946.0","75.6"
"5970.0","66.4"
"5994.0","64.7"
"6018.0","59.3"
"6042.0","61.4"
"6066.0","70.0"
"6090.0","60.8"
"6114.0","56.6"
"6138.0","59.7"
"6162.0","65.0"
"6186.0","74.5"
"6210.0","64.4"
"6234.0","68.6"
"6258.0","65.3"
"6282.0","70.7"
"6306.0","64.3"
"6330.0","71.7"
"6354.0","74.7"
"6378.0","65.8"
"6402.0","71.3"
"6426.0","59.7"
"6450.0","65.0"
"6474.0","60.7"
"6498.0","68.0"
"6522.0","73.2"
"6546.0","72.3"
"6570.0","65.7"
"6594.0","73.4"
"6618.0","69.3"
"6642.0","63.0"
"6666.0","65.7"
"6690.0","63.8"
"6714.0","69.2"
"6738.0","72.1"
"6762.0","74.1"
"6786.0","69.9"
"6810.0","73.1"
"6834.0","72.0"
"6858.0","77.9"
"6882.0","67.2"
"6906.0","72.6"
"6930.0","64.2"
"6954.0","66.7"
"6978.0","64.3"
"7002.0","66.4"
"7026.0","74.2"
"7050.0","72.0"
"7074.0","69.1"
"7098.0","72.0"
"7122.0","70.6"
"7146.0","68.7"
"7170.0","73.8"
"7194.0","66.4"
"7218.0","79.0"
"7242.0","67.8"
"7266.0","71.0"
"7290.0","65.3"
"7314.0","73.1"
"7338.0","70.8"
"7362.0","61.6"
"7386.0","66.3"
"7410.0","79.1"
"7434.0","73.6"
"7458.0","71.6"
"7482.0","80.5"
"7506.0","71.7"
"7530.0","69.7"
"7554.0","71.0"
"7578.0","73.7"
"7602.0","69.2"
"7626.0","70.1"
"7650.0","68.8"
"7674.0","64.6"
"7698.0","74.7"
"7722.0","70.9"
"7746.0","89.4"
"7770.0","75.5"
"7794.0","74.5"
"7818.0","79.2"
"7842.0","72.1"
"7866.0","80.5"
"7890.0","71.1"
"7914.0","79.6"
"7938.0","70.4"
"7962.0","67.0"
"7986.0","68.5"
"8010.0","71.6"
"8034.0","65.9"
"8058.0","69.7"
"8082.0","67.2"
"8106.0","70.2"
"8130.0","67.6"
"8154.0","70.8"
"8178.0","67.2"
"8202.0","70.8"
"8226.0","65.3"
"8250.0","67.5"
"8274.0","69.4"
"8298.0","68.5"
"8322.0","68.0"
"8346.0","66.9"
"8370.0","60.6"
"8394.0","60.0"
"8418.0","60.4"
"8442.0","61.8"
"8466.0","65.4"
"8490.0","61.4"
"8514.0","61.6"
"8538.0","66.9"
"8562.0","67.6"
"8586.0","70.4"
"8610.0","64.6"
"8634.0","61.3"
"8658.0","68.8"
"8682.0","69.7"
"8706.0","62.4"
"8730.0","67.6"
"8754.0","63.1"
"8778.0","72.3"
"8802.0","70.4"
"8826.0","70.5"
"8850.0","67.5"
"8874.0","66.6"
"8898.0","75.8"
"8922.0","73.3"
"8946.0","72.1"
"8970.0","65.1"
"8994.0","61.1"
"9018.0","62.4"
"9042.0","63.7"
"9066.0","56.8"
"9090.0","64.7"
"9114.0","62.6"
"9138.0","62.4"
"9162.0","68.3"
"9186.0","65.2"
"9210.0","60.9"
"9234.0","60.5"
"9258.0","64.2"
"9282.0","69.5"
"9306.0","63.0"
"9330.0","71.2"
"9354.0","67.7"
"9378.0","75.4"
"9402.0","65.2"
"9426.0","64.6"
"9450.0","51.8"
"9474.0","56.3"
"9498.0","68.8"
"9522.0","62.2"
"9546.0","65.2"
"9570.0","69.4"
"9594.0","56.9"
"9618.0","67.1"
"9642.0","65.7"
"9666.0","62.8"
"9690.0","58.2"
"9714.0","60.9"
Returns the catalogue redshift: 0.18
